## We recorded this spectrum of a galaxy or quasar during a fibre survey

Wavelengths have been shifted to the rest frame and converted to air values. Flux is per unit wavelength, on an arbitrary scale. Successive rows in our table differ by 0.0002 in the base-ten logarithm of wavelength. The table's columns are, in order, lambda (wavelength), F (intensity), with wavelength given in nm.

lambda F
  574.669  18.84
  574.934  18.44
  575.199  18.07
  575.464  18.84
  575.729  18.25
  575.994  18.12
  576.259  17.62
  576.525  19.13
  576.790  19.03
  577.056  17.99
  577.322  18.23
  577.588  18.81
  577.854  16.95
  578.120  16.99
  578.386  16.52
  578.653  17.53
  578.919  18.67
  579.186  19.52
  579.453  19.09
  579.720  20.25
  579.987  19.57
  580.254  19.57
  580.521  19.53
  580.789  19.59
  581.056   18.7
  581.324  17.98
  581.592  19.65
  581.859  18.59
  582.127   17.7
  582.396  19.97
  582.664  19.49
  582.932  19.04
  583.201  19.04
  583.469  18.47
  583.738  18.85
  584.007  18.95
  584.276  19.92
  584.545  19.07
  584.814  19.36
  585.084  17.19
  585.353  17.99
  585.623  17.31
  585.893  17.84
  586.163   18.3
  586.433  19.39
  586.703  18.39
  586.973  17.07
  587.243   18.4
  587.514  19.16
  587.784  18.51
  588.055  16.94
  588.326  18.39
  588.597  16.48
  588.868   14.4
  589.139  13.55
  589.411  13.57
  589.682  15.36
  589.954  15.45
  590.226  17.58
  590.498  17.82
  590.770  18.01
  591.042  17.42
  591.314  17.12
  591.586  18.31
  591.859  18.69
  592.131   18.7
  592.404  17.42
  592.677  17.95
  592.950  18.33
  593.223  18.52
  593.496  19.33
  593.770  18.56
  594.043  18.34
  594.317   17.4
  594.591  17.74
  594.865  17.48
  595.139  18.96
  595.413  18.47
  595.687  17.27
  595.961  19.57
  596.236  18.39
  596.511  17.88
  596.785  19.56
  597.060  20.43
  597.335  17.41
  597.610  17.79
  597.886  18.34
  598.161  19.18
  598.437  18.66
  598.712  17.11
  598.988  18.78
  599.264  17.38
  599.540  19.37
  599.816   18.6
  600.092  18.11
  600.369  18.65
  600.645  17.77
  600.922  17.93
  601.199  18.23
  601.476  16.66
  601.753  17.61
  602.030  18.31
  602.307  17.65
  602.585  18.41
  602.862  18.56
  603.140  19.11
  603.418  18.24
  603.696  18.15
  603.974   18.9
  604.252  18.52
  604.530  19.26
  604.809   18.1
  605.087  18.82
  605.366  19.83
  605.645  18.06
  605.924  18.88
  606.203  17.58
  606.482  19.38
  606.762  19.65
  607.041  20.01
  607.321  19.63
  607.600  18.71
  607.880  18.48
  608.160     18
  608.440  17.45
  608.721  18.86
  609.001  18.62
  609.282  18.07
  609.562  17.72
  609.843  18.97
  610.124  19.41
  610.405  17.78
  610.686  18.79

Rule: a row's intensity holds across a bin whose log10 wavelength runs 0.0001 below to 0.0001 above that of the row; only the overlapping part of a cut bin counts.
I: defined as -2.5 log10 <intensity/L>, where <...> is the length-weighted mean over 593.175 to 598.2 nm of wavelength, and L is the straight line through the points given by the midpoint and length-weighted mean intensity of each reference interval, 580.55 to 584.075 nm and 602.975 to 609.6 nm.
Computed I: 0.02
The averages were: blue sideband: 18.9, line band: 18.4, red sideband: 18.7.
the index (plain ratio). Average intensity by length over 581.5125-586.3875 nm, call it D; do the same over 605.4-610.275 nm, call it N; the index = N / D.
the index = 1.00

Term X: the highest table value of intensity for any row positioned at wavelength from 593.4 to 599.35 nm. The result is 20.43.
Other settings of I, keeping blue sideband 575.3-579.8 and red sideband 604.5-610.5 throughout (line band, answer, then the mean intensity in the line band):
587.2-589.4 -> 0.11 mag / 16.7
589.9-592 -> 0.05 mag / 17.6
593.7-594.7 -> 0.03 mag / 18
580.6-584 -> -0.03 mag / 18.9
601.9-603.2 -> 0.02 mag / 18.4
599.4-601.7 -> 0.03 mag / 18.1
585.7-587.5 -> 0.01 mag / 18.3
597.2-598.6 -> 0.02 mag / 18.3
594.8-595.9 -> 0.02 mag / 18.2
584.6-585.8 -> 0.02 mag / 18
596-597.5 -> -0.01 mag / 18.8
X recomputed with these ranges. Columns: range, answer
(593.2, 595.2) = 19.33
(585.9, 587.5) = 19.39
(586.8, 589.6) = 19.16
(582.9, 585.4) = 19.92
